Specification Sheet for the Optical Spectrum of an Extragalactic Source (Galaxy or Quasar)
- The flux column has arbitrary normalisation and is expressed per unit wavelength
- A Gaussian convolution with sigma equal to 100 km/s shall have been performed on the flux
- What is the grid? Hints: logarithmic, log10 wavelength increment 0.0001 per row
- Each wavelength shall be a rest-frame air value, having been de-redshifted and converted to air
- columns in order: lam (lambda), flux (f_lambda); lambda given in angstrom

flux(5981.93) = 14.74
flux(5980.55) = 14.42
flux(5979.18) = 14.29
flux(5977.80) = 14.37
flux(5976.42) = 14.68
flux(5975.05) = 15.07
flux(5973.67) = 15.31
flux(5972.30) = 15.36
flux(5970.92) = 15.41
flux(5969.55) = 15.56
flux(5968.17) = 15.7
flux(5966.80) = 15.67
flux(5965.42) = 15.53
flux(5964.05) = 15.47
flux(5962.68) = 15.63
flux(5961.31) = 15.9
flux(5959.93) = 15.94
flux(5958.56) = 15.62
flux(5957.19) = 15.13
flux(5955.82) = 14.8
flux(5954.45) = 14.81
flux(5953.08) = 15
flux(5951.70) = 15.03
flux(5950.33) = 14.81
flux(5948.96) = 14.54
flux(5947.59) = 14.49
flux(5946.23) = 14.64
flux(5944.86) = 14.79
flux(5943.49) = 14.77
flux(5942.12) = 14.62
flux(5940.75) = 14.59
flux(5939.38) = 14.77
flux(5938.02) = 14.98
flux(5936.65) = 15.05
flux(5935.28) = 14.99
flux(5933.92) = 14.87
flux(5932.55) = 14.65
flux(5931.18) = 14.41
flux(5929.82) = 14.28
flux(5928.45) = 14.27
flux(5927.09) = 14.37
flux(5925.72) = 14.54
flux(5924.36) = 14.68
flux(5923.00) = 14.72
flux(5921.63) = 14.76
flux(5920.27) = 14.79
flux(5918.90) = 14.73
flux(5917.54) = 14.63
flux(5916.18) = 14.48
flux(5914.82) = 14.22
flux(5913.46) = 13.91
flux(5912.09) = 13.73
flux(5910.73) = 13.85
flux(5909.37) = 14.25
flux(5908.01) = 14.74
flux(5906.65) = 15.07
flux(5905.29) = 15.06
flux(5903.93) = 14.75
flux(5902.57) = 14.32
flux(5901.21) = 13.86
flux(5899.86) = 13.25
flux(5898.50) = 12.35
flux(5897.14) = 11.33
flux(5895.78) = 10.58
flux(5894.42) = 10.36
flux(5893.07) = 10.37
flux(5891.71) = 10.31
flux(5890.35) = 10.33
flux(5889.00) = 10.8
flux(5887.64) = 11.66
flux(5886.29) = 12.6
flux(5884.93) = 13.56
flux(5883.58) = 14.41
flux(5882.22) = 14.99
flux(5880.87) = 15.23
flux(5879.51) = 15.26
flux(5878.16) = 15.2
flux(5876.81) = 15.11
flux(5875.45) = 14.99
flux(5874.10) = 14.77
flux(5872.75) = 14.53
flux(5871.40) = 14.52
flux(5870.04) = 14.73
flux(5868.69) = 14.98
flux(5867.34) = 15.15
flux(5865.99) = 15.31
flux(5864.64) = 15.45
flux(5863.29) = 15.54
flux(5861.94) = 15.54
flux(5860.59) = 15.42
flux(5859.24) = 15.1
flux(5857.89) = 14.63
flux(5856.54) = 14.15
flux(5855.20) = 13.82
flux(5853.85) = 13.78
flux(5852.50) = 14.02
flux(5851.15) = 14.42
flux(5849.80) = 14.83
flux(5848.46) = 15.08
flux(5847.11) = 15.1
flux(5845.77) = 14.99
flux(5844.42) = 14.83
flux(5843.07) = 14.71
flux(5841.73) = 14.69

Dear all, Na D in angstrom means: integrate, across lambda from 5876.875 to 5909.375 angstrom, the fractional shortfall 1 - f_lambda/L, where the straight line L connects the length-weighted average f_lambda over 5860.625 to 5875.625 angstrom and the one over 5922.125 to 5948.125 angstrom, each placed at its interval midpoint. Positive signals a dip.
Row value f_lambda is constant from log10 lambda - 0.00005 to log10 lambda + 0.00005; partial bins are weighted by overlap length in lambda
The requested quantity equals 3.90 angstrom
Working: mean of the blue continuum 15.1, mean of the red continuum 14.7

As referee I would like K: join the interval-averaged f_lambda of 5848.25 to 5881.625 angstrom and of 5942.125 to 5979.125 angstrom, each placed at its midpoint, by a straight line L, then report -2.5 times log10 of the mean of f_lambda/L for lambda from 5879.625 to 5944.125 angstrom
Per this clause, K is 0.09 mag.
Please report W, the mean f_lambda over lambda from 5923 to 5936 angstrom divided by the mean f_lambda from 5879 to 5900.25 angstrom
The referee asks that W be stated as 1.19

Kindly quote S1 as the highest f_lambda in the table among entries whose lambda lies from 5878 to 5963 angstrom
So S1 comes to 15.94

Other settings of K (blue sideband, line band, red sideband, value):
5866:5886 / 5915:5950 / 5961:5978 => 0.04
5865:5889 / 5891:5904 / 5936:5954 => 0.21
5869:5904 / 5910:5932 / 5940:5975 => -0.02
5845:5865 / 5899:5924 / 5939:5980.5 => 0.04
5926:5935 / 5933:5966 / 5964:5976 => -0.01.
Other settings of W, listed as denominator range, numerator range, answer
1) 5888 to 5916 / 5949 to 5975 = 1.19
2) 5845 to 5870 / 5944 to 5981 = 1.02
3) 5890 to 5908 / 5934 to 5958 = 1.18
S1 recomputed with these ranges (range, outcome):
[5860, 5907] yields 15.54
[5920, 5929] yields 14.79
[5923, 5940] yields 15.05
